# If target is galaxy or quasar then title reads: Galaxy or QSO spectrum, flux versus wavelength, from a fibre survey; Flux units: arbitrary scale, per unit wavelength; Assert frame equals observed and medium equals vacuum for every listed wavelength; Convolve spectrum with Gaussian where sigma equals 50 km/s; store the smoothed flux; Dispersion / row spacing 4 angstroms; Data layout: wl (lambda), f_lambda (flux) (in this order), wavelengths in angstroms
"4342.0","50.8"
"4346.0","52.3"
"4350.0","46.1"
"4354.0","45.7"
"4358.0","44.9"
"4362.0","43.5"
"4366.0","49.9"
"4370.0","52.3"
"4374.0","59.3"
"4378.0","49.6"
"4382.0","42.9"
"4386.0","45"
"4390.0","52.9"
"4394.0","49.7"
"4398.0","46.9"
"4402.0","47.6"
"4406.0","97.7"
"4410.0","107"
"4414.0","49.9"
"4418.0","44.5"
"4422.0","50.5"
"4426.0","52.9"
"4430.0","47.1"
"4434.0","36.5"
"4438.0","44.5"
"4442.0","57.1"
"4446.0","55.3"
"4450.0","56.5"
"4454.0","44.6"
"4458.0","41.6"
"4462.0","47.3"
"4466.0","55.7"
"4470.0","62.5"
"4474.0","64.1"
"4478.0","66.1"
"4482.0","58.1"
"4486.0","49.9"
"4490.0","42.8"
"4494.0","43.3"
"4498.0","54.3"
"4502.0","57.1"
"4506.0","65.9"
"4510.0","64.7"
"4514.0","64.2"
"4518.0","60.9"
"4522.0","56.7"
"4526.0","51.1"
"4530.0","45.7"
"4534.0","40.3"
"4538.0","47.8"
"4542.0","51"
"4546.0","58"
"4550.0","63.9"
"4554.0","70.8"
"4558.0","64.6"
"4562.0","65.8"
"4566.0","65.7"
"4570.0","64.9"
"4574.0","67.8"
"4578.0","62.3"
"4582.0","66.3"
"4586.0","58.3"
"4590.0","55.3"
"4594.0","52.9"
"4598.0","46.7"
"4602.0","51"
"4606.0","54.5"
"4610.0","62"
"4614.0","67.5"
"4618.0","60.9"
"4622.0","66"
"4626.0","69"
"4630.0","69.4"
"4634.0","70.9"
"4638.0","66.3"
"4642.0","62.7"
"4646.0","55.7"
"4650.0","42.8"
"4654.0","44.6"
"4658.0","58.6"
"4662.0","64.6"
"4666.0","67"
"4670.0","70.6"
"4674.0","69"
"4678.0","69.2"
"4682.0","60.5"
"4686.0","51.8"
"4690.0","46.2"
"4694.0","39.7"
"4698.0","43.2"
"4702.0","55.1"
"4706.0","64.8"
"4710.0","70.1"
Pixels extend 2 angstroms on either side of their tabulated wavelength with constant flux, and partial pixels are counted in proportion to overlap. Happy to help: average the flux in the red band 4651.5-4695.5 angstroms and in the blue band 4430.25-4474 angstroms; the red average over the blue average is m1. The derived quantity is 1.15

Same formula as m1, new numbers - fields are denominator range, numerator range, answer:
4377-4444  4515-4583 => 1.09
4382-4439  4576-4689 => 1.10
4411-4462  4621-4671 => 1.25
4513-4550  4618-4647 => 1.24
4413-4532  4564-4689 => 1.15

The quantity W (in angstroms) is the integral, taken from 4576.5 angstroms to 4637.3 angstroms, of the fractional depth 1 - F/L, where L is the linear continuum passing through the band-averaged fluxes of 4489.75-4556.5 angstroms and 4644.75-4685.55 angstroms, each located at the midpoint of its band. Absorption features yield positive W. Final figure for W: -2.85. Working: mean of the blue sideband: 55.6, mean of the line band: 61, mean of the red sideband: 60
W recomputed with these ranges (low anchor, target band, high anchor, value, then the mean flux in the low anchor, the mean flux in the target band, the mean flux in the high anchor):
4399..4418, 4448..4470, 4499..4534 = 4.8 angstroms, 70.8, 50.4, 57.1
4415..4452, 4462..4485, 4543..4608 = -3.1 angstroms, 49.4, 59.6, 60.4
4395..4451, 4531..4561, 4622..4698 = 0.8 angstroms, 56.6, 56.6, 59.6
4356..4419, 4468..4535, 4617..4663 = 2.2 angstroms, 55.4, 56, 60.9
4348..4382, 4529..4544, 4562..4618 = 2.9 angstroms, 48.6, 46.2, 59.9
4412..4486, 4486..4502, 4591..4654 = 1.6 angstroms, 51.9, 48.5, 59.3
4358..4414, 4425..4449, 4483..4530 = 3.0 angstroms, 56.6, 49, 55.2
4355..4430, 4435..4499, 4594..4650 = 4.6 angstroms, 54.5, 52.5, 60.7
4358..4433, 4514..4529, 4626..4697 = 0.1 angstroms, 54.4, 56.6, 59.4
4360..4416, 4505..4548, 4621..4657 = 2.9 angstroms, 56.7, 54.9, 60.6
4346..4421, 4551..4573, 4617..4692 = -2.8 angstroms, 54.1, 66.3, 61.4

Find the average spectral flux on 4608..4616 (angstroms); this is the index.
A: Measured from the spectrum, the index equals 64.8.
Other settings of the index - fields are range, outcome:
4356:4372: 47.6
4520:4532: 51.2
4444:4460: 49.5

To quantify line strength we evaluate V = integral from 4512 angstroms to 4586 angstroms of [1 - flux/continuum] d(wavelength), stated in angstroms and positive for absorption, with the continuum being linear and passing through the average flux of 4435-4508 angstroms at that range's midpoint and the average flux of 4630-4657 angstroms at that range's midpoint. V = -4.9 angstroms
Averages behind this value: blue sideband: 53.5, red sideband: 58.1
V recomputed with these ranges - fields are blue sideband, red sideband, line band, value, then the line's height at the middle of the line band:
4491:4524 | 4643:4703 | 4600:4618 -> -0.71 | 56.8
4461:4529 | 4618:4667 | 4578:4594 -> 0.05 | 59.6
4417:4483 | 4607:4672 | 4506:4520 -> -2.07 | 55.5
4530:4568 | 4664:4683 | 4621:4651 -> 0.57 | 64.7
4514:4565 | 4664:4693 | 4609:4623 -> -1.14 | 59.3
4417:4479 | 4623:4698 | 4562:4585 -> -3.62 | 56.3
